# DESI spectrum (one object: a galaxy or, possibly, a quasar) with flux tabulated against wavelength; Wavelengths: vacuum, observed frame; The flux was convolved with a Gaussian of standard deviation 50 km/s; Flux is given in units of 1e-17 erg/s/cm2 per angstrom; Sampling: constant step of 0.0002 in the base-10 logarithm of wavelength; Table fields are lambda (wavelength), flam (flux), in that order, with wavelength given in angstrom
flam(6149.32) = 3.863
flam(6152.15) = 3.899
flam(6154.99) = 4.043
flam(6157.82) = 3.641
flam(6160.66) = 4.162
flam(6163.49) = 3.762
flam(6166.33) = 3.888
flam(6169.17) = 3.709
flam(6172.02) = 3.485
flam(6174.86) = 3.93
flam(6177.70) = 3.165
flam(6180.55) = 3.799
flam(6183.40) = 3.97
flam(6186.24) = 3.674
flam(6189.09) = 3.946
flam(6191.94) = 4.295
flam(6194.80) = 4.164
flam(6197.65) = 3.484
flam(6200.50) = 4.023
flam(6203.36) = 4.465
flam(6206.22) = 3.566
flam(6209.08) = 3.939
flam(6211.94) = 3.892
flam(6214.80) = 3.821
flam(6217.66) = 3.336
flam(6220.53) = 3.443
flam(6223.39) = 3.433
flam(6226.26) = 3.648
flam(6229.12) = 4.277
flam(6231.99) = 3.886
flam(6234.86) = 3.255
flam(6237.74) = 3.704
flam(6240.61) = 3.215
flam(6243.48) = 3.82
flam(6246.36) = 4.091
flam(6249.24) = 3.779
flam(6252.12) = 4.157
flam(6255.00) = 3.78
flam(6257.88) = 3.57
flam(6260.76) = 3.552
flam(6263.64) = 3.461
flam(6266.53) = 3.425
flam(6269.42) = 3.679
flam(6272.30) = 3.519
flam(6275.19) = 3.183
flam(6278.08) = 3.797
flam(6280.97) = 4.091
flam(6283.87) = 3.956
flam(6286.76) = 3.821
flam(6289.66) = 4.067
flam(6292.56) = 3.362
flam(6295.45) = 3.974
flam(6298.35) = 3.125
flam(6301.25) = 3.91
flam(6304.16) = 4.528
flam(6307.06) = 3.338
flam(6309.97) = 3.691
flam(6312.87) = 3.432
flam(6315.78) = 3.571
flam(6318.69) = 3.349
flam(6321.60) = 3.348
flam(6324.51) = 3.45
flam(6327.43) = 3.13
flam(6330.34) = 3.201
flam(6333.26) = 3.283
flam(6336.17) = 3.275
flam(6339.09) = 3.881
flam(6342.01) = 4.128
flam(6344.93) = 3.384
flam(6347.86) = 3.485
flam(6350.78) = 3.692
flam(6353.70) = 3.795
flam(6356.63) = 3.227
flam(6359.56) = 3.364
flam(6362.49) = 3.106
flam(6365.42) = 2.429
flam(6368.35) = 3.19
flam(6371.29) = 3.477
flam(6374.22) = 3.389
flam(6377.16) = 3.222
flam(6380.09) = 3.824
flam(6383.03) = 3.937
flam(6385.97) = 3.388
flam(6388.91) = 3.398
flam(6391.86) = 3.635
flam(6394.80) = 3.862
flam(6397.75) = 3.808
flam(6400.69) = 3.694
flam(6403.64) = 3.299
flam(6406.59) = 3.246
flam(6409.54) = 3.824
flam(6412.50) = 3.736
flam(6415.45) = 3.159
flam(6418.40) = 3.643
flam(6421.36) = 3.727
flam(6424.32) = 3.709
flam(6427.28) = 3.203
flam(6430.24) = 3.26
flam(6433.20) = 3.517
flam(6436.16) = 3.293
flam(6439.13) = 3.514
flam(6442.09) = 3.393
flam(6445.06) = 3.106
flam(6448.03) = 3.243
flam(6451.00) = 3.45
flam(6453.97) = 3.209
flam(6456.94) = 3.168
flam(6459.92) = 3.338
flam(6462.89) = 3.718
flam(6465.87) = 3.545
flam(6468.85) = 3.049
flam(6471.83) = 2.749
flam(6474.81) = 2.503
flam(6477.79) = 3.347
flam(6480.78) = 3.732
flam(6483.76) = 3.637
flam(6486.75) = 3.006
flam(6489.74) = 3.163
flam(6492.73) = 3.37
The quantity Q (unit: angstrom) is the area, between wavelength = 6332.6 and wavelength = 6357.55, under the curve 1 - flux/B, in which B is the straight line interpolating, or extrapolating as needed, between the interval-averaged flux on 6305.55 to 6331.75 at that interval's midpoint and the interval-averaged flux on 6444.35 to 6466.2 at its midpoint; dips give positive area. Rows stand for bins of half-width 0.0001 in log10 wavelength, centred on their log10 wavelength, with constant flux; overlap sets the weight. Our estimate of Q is -1.5 angstrom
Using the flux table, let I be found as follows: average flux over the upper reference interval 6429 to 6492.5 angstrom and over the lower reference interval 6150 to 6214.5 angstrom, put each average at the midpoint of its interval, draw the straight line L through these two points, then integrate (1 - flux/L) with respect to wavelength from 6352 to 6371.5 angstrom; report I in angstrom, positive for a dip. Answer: 1.5 angstrom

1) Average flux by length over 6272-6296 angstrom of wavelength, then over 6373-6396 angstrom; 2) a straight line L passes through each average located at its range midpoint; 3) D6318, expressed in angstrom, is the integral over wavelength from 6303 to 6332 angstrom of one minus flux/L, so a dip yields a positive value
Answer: 1.6 angstrom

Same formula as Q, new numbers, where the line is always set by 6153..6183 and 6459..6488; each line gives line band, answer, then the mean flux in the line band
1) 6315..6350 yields 0.36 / 3.46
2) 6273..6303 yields -1.36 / 3.73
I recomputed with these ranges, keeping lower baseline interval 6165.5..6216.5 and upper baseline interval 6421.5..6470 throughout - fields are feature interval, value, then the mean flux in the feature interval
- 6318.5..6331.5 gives 1.09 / 3.29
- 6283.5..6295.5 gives -0.49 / 3.81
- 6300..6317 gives -0.57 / 3.74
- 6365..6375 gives 0.95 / 3.18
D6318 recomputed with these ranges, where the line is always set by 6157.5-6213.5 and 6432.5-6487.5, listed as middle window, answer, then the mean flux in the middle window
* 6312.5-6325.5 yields 0.5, 3.43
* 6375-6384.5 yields -0.5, 3.64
